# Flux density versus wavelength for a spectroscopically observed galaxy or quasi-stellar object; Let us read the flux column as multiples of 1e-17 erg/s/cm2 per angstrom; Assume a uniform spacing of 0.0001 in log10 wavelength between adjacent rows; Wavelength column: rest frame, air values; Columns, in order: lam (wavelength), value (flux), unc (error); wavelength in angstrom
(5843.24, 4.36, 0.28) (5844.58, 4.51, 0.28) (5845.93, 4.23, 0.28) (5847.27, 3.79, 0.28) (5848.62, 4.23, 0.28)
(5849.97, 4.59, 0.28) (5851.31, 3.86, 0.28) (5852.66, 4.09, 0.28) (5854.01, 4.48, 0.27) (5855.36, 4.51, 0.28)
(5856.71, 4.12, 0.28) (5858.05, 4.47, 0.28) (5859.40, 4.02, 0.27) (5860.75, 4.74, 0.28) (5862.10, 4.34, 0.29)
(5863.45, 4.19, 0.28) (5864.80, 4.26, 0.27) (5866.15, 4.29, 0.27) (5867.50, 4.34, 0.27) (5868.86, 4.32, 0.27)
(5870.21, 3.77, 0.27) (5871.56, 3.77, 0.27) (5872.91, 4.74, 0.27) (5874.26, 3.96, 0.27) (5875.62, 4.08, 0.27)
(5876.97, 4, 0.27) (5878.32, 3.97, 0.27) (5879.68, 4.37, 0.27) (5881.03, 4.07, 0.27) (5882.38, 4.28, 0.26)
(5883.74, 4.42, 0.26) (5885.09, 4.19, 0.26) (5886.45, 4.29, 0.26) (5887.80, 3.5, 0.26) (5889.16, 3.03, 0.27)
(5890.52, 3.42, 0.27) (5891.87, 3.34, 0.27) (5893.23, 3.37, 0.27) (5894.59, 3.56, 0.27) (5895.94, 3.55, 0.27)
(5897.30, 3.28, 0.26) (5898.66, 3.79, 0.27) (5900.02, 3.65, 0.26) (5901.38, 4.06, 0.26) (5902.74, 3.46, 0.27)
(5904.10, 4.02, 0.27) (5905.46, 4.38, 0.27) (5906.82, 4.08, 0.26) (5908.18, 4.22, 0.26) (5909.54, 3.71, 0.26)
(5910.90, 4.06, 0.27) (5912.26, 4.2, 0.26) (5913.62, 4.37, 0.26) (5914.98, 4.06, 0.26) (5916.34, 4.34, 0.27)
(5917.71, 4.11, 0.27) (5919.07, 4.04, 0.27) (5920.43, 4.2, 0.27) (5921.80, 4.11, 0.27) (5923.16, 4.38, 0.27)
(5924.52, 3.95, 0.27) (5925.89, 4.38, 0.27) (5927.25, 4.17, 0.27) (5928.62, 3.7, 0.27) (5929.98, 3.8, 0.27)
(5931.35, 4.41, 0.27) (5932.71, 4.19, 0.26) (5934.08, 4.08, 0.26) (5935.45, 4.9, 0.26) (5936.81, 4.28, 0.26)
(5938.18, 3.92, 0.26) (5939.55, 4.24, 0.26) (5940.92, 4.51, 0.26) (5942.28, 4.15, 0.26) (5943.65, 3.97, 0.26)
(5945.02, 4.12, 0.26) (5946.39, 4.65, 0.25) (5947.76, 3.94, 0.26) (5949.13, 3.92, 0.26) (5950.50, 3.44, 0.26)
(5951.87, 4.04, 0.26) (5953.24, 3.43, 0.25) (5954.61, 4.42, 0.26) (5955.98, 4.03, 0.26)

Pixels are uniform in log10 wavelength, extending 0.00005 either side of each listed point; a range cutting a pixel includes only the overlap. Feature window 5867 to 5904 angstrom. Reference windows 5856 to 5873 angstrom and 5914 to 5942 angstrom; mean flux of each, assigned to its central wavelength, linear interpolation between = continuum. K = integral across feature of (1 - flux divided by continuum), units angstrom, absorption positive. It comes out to 3.1 angstrom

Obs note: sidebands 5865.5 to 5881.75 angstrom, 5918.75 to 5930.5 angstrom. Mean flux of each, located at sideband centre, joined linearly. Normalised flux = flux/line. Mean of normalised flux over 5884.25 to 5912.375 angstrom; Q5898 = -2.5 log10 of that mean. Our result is 0.10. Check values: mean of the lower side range 4.14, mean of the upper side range 4.09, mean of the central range 3.76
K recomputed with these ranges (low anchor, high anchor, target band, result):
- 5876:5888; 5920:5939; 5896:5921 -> 1.0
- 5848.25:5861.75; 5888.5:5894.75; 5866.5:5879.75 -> -1.0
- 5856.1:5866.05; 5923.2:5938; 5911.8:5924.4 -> 0.1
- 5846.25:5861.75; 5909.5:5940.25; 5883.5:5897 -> 1.9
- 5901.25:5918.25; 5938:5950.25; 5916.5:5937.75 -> -0.4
